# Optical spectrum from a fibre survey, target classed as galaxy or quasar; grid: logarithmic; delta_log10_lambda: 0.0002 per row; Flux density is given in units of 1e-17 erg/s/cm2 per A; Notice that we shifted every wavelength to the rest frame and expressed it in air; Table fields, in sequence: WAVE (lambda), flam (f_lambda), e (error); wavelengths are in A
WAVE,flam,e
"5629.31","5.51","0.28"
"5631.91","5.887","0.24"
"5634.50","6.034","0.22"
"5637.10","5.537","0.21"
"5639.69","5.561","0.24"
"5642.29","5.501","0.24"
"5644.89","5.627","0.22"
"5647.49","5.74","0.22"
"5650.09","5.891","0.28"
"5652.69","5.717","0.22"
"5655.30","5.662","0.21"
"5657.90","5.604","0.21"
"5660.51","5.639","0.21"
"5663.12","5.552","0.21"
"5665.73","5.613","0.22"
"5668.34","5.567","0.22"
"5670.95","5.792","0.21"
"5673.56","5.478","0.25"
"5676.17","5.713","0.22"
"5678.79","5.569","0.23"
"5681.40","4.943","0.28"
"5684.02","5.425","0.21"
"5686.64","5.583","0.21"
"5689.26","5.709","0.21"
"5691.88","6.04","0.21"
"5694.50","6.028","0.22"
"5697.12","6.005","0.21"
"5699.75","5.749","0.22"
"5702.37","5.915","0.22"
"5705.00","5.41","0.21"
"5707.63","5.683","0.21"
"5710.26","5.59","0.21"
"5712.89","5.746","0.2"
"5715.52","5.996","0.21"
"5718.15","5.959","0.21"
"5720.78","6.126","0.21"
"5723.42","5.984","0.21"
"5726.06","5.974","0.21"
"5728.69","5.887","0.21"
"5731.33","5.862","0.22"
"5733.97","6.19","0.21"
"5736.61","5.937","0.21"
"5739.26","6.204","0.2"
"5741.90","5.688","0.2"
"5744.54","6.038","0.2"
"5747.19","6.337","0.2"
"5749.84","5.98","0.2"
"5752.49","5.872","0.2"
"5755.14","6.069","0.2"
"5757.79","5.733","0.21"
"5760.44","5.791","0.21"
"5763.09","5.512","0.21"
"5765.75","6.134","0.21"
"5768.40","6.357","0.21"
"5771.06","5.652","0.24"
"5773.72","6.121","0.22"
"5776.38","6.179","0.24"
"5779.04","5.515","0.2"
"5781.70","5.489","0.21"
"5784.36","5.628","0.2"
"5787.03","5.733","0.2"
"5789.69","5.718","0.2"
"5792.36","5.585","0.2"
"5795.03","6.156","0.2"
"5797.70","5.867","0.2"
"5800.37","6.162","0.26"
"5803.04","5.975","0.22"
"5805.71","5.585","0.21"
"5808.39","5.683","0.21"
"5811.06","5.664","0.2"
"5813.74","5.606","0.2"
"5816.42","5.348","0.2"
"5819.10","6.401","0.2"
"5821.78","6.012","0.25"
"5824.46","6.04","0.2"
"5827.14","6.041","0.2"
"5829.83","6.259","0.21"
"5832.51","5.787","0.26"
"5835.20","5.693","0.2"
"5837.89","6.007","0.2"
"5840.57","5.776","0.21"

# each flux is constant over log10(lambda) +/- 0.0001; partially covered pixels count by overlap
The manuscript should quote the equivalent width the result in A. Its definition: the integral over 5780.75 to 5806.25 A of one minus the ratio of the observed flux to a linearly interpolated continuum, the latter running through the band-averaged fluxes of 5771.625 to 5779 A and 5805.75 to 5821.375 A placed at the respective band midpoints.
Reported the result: 0.3 A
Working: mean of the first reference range 5.99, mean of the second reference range 5.74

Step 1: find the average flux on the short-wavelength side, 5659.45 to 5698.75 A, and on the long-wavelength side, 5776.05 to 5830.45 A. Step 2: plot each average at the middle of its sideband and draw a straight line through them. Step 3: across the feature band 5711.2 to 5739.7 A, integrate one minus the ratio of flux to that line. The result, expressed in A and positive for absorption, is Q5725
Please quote -1.3 A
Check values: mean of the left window 5.64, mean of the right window 5.83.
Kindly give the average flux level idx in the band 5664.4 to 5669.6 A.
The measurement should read 5.59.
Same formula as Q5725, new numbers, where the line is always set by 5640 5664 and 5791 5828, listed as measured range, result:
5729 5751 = -1.0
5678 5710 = 0.2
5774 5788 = 0.2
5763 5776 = -0.5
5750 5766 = -0.1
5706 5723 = -0.3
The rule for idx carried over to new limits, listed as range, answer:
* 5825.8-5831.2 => 6.15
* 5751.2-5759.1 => 5.89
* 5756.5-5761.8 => 5.77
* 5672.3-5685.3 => 5.43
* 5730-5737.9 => 6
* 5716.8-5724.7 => 6.02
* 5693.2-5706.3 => 5.82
